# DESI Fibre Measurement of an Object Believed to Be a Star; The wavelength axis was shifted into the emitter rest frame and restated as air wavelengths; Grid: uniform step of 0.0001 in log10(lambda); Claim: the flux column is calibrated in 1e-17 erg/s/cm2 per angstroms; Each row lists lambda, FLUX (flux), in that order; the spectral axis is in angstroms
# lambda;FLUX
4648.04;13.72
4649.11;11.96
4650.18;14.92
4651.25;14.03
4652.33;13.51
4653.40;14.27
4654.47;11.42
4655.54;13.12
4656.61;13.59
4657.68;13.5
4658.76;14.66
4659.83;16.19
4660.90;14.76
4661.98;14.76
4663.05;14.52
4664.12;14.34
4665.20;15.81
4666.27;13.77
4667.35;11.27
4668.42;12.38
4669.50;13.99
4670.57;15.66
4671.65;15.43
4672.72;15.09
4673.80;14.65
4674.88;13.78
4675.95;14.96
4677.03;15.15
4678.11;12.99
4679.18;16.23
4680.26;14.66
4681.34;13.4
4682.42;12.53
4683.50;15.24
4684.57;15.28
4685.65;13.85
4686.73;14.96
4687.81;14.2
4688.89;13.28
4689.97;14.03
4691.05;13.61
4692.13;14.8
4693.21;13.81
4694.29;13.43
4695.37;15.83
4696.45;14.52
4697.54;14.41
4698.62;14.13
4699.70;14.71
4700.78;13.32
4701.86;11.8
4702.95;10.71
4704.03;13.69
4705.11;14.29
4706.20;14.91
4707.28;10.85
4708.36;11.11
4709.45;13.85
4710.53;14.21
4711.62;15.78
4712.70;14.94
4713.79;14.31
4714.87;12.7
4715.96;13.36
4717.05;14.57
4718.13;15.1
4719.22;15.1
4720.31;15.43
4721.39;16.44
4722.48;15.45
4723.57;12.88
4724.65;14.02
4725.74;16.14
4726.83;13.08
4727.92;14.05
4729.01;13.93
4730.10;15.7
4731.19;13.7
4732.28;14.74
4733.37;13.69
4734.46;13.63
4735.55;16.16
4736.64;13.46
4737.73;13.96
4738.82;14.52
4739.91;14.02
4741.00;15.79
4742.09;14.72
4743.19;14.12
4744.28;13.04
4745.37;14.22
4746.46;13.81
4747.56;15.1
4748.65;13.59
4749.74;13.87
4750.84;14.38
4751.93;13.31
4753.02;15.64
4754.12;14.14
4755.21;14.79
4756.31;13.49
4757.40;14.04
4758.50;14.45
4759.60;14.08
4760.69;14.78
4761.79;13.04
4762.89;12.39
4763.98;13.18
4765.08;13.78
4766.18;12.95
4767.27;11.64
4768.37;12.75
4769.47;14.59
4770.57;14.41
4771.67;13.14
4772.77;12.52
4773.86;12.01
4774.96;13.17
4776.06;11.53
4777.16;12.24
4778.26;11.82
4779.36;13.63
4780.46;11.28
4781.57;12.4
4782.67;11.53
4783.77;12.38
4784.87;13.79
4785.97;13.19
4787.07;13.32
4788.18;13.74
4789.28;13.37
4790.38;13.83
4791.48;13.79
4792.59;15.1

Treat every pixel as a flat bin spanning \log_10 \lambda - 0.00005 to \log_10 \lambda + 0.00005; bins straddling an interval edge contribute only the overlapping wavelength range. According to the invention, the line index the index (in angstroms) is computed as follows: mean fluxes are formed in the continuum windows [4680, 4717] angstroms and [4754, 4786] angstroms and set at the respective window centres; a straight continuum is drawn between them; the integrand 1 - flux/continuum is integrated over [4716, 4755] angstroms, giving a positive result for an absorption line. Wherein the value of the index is -2.8 angstroms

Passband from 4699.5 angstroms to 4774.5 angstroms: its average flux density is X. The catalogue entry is 13.9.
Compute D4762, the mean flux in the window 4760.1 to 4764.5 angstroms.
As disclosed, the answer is 13.4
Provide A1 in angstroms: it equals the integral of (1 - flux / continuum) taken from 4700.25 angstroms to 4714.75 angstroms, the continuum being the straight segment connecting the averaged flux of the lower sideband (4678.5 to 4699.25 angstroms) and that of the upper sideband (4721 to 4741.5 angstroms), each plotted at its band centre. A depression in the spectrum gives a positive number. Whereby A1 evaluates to 1.0 angstroms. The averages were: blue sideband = 14.3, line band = 13.4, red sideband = 14.5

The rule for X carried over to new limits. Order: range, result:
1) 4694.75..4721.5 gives 14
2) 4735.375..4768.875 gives 14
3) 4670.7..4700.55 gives 14.4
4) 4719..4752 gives 14.4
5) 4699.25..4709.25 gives 12.8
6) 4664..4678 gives 14.3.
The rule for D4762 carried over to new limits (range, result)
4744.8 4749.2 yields 14.2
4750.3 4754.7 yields 14.4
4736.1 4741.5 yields 14.4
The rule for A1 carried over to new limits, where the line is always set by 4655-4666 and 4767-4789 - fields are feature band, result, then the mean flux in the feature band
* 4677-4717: 0.2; 13.9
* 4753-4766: -0.8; 13.9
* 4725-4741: -1.1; 14.4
